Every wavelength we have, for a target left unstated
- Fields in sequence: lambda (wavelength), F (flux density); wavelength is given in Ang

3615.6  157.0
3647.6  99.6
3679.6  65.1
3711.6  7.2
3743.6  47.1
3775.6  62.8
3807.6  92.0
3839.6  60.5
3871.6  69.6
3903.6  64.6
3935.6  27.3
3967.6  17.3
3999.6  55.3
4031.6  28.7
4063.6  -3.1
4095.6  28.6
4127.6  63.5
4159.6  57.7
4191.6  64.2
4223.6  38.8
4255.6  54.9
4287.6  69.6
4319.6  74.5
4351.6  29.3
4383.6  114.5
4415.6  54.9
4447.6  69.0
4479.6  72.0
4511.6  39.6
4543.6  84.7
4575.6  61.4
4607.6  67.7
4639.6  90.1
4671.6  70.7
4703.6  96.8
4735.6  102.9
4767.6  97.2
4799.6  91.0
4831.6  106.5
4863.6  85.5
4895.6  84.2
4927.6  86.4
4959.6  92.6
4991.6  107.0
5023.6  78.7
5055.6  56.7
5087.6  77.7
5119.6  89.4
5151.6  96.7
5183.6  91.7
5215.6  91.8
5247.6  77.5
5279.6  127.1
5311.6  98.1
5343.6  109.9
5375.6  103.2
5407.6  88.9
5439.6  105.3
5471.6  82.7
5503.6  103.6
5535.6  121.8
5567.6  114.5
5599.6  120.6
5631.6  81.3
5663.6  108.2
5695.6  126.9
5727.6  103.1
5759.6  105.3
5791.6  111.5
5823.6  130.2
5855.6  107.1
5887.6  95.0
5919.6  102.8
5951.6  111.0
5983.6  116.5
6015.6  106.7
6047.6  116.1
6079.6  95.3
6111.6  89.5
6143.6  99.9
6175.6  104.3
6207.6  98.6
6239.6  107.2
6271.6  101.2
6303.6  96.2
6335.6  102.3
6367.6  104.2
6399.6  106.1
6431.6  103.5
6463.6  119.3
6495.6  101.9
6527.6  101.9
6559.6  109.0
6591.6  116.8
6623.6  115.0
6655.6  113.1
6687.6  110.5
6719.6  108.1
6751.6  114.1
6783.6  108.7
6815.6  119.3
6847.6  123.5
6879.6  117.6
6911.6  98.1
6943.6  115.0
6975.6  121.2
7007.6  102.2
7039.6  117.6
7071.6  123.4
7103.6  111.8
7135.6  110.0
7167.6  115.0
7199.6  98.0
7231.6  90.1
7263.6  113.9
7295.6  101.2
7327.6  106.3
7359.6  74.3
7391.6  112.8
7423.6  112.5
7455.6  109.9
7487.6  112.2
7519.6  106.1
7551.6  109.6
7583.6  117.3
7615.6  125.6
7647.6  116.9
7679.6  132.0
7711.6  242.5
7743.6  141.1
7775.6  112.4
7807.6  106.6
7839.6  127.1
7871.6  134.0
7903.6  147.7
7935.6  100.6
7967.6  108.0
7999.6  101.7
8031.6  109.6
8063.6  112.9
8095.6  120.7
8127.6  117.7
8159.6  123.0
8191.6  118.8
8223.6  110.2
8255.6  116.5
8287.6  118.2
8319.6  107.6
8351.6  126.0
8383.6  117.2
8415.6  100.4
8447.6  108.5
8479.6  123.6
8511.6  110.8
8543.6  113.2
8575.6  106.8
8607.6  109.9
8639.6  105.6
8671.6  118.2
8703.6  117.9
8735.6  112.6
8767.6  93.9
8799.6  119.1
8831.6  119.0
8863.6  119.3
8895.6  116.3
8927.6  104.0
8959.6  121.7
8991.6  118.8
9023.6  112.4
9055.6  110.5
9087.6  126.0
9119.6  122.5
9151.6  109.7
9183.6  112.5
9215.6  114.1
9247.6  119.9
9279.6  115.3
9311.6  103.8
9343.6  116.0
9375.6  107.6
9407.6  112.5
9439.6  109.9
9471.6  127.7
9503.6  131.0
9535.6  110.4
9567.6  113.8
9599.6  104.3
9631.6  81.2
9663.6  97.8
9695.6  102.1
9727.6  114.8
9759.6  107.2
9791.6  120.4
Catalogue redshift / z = 0.174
